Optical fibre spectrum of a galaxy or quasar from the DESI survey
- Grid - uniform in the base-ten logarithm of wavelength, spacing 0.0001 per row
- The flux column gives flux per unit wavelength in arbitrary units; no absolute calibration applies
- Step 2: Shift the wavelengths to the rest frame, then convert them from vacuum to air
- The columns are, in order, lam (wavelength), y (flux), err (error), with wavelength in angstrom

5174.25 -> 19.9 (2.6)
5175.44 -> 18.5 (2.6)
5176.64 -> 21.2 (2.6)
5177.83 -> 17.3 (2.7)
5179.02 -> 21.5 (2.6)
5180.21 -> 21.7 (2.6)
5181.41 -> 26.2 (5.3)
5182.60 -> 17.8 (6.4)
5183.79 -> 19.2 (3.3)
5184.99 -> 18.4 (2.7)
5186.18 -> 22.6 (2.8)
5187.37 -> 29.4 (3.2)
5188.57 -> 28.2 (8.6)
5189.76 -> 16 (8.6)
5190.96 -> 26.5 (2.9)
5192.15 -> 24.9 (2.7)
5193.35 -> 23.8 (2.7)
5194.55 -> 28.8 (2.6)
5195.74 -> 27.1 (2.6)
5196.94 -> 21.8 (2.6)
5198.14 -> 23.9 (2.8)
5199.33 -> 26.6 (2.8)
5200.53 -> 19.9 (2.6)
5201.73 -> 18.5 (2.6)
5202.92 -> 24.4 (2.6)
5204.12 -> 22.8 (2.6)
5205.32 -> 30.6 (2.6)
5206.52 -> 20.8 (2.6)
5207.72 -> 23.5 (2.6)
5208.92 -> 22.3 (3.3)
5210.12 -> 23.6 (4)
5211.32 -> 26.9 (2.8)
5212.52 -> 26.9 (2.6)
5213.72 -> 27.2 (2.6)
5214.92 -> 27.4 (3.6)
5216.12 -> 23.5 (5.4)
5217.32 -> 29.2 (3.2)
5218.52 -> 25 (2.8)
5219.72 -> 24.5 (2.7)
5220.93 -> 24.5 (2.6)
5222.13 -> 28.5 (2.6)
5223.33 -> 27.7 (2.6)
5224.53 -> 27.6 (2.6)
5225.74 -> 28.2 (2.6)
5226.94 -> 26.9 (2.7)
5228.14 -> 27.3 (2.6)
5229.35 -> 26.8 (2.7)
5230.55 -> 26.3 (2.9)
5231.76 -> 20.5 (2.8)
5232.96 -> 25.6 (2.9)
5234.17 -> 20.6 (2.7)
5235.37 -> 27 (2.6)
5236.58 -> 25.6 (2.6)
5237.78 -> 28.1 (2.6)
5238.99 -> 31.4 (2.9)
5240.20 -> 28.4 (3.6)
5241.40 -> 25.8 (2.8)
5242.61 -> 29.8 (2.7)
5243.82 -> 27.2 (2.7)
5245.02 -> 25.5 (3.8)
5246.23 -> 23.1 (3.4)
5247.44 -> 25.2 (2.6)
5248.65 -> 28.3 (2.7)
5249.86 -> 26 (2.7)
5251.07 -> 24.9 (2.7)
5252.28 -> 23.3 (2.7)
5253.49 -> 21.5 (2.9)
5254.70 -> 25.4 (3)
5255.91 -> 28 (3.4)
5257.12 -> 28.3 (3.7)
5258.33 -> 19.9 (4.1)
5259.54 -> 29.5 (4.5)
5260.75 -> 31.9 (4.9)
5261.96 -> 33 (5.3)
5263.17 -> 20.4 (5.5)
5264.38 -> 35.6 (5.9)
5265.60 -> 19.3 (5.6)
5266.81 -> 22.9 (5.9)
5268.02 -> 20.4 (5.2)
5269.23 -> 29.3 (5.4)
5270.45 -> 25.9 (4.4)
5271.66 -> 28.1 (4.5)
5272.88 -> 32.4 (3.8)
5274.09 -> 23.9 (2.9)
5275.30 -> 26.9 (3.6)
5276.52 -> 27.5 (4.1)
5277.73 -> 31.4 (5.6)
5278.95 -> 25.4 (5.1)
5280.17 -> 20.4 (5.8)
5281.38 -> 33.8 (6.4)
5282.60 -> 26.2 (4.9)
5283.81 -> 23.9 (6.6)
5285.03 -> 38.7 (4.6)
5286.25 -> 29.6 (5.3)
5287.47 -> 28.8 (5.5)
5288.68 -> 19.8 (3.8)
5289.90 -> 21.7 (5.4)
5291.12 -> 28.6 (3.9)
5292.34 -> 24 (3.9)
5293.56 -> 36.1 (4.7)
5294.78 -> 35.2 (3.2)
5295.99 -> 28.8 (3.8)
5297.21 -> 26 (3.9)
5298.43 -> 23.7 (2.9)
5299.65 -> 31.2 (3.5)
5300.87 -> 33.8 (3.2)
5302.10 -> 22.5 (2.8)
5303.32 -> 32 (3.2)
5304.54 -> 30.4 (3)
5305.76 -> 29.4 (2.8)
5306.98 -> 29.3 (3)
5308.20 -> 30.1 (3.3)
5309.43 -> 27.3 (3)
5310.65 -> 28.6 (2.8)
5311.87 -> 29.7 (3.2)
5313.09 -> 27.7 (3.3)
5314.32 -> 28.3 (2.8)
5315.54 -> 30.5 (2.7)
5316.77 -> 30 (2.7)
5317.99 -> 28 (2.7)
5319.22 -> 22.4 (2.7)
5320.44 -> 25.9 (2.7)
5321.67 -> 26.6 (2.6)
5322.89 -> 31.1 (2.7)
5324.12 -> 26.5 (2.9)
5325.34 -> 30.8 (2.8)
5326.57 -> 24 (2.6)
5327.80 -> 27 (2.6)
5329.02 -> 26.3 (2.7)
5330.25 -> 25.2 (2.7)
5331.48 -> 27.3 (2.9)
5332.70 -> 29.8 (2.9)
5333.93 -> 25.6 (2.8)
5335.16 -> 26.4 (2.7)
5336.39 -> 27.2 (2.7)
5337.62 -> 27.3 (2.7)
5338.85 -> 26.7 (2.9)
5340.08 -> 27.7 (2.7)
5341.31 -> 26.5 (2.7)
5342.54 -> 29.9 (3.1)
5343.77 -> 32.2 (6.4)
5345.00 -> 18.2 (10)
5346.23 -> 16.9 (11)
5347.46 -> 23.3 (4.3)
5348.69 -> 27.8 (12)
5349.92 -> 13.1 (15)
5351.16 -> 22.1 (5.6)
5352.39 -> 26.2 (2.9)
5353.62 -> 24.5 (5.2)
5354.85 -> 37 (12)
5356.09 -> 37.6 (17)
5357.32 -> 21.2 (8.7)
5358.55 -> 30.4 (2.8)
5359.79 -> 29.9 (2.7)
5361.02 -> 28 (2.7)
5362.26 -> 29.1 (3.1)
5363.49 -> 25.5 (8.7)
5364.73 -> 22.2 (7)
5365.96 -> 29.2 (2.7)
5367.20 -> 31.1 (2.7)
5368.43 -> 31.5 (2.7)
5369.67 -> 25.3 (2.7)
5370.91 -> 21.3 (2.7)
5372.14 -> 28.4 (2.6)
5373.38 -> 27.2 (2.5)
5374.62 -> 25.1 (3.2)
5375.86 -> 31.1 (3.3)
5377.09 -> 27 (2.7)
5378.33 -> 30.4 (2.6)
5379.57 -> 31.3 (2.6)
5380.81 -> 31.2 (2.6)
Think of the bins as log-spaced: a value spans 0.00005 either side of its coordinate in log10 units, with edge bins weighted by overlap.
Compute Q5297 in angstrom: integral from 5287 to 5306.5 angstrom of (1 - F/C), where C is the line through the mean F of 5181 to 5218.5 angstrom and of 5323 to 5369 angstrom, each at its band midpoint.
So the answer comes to -1.7 angstrom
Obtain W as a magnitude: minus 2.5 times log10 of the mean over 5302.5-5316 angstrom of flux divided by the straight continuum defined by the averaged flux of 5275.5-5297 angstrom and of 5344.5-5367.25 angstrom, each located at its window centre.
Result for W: -0.07 mag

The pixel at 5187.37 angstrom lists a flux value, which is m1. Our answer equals 29.4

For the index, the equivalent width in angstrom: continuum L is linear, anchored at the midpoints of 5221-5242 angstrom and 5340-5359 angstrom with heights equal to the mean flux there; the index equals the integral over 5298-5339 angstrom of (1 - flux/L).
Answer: -3.0 angstrom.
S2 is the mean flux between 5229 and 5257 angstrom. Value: 25.9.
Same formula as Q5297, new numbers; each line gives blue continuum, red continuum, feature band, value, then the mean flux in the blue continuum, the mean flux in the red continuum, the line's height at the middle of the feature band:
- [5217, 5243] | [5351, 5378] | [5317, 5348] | 1.32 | 26.5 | 27.9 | 27.6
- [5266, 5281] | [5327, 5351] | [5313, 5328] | -1.15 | 26.2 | 25.4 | 25.6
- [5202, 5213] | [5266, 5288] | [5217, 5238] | -0.61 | 24.4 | 27.4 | 25.3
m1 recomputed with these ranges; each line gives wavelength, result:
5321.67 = 26.6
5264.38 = 35.6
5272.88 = 32.4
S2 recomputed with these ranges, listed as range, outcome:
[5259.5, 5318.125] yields 28.1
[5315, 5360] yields 26.7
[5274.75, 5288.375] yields 28.2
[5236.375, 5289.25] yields 26.9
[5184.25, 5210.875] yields 23.8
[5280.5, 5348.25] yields 27.7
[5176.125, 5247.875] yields 24.8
